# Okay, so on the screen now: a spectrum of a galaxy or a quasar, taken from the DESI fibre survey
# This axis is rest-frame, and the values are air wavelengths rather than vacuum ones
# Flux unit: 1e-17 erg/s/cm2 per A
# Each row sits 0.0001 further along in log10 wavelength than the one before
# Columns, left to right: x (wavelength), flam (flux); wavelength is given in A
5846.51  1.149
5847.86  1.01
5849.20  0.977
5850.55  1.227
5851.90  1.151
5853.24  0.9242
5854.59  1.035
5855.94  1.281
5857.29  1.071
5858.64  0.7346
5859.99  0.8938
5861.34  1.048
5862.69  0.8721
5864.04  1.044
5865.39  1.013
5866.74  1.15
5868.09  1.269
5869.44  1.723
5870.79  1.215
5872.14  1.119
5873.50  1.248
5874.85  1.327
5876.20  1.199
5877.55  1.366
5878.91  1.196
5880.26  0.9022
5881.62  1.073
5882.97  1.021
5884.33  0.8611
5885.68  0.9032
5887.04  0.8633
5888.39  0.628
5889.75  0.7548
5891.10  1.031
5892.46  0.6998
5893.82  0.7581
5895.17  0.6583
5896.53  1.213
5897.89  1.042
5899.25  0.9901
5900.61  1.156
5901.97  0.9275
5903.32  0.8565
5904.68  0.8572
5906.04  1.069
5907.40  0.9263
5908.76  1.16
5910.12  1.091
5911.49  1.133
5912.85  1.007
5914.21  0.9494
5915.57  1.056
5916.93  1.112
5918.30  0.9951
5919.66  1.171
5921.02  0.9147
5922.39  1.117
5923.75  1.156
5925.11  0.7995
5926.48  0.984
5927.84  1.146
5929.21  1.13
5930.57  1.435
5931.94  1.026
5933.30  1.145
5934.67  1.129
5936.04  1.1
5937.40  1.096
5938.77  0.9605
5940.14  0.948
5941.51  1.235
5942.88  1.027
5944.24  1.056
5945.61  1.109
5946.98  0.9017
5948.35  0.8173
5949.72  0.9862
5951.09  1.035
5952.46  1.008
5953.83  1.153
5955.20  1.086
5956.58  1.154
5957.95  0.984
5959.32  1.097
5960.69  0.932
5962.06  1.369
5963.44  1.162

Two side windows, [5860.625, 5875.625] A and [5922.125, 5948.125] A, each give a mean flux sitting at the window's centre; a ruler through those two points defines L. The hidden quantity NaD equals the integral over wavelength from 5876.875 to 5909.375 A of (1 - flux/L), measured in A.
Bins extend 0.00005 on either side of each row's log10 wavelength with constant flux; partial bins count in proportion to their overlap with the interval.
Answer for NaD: 5.4 A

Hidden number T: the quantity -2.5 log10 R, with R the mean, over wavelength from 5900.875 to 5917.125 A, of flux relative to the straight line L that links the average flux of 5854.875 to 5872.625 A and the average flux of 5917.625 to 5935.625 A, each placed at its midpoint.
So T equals 0.084 mag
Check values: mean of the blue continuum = 1.11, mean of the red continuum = 1.09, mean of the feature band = 1.01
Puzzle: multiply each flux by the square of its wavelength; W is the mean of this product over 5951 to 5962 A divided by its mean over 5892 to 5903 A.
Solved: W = 1.18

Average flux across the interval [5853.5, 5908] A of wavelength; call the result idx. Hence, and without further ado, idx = 1.02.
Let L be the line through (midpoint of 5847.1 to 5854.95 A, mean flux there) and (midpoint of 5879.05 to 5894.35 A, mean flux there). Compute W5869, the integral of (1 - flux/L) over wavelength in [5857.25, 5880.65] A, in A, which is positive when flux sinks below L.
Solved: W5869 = -4.29 A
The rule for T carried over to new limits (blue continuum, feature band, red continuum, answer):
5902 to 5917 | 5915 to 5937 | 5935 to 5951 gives -0.073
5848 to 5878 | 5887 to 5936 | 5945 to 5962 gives 0.073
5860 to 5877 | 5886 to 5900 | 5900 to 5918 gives 0.241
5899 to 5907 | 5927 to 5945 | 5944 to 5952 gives -0.136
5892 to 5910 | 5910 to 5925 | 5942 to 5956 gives -0.080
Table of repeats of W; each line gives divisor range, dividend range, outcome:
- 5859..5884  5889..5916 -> 0.86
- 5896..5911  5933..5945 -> 1.06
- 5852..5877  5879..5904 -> 0.82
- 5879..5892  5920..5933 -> 1.22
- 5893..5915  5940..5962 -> 1.08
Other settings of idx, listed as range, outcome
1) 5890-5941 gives 1.02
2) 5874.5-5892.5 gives 0.992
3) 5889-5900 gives 0.893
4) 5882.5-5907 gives 0.904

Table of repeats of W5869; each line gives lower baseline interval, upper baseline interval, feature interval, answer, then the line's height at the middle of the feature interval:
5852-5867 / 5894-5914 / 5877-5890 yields 0.57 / 1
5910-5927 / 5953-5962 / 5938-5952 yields 0.82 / 1.07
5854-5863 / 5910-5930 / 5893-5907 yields 1.13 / 1.03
